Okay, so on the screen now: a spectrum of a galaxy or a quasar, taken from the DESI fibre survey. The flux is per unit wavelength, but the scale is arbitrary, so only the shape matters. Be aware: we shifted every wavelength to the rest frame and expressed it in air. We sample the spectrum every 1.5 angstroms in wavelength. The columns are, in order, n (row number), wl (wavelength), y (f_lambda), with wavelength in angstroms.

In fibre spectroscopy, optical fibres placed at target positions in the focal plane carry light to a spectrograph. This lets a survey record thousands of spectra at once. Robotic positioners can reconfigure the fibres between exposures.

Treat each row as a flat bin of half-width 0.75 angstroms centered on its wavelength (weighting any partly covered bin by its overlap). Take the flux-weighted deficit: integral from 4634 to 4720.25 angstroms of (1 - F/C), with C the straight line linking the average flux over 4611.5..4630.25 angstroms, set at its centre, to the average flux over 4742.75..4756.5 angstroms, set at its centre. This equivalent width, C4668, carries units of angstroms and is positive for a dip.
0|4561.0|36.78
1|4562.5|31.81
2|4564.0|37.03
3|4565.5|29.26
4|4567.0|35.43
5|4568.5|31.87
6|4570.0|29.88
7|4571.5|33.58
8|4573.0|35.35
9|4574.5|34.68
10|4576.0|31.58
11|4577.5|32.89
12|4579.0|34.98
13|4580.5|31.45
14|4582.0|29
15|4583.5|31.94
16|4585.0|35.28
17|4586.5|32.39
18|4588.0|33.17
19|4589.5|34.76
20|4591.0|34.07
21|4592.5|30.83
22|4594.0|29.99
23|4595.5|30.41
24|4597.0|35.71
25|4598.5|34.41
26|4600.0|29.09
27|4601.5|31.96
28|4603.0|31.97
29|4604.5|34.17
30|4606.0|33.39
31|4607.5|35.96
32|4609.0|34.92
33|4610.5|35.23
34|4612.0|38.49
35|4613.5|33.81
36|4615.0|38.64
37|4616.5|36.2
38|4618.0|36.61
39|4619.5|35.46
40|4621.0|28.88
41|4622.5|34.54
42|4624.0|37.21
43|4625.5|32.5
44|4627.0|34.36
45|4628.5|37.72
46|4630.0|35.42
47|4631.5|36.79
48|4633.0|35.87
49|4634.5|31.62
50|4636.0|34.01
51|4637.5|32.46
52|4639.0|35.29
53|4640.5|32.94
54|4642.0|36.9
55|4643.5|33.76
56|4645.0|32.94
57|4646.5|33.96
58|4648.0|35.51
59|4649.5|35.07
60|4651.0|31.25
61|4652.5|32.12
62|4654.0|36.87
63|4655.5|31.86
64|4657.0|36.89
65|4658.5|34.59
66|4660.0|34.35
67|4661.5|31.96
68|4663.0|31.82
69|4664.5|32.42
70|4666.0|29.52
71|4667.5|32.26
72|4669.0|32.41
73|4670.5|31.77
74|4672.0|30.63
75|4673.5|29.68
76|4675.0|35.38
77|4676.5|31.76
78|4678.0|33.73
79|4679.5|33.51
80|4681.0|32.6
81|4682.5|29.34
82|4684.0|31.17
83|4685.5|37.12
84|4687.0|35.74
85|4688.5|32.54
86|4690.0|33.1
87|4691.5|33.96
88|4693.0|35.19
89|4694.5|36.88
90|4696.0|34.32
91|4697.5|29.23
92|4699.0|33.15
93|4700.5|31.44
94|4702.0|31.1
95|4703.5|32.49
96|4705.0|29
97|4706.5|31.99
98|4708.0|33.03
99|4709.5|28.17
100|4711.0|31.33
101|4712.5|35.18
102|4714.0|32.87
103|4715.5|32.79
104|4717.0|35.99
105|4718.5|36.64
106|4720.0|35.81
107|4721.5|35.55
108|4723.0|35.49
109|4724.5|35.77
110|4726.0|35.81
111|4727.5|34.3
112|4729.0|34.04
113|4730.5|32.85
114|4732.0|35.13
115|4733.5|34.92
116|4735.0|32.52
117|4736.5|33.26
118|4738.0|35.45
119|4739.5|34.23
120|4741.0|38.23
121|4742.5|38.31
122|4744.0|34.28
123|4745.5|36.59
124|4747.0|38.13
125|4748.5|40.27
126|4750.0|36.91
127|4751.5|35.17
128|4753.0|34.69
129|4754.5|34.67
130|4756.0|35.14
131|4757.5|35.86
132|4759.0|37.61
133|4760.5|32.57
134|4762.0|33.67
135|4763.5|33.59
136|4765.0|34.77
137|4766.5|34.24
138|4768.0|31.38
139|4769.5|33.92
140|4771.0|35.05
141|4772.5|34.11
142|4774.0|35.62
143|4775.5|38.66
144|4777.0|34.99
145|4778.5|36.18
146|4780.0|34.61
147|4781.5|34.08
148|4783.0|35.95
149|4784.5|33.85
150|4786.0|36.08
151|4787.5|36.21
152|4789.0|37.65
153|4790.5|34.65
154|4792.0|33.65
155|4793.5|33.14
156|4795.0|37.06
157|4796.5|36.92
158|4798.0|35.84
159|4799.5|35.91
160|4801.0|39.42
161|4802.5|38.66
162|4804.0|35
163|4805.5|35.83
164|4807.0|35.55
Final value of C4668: 6.4 angstroms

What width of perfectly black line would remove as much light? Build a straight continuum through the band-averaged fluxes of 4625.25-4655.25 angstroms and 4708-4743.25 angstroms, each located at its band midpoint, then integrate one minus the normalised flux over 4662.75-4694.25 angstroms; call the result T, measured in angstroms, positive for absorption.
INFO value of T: 1.6 angstroms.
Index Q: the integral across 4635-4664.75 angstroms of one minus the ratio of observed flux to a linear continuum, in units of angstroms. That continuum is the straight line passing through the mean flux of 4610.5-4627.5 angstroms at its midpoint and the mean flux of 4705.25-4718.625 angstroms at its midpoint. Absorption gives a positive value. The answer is 0.5 angstroms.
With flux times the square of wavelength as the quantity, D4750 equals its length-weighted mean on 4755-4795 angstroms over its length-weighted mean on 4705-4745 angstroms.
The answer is 1.04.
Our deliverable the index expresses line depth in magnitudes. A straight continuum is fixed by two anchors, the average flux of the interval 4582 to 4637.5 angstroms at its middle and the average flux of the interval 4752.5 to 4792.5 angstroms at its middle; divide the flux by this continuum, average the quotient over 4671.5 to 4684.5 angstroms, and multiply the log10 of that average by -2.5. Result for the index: 0.08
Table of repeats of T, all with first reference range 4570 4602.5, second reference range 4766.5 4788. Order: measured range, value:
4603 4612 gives -0.52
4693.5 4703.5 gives 0.38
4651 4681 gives 0.78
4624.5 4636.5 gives -0.59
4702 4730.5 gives 0.56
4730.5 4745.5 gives -0.25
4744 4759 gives -0.71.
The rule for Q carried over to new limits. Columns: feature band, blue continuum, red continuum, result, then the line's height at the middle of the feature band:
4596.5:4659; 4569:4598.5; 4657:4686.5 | -3.4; 32.7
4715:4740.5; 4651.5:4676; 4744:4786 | -0.3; 34.3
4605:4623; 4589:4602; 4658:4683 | -1.6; 32.3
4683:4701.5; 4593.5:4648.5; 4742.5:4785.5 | 0.7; 34.8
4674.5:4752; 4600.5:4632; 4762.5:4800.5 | 2.1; 35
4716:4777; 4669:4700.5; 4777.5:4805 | -1.1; 34.6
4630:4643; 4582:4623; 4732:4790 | -0.2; 34.1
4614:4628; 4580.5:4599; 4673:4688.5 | -0.9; 32.7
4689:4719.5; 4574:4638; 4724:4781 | 1.6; 34.7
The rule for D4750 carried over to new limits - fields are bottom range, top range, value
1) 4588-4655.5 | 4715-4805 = 1.10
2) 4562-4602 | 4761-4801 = 1.17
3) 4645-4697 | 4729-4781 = 1.10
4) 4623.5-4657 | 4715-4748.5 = 1.07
